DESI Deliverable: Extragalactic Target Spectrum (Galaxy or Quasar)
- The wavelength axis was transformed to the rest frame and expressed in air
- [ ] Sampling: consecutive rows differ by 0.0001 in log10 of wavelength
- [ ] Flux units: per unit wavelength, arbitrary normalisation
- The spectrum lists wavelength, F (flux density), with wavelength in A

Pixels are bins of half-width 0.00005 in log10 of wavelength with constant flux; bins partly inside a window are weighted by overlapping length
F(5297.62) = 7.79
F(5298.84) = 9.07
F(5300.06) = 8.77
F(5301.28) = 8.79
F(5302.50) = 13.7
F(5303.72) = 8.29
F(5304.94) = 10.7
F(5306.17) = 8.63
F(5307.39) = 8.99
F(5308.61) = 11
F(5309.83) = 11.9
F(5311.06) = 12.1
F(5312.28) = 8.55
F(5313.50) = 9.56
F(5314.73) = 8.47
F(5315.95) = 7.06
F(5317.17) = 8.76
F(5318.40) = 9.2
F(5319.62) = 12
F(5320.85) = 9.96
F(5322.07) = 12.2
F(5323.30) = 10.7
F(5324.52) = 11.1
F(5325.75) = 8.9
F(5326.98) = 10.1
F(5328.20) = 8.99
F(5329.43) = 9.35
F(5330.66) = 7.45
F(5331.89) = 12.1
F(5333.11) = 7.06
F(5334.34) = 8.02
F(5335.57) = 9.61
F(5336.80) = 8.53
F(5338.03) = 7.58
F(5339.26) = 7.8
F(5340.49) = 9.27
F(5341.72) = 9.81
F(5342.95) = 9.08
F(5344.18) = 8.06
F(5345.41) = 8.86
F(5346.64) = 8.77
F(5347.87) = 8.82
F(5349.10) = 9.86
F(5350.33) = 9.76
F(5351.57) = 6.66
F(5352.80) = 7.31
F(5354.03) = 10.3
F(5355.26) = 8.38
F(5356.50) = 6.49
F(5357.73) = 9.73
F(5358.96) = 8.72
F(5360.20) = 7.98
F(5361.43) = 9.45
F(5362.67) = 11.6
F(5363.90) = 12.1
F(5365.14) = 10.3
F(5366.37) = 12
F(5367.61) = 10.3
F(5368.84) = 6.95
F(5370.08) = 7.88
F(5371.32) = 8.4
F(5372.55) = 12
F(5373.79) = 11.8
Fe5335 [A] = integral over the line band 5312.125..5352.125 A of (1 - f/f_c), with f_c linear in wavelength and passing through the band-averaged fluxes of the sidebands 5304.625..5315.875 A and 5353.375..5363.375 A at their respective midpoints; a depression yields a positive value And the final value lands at 1.4 A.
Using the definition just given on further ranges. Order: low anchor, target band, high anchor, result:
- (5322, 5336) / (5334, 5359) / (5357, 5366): 2.9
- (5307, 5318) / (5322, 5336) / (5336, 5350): -0.5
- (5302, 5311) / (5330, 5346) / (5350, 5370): 1.7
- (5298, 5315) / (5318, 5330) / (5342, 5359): -1.1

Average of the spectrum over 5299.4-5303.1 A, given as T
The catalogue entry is 10.4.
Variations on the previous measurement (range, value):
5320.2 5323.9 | 11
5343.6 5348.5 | 8.64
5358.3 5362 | 8.73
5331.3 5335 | 9.06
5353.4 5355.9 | 9.3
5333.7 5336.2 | 8.78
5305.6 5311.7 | 10.5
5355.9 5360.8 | 8.24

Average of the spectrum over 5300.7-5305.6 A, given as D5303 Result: 10.4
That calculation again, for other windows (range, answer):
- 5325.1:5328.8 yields 9.35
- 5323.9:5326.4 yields 10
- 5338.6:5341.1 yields 8.51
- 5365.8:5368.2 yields 11.1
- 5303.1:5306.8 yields 9.21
